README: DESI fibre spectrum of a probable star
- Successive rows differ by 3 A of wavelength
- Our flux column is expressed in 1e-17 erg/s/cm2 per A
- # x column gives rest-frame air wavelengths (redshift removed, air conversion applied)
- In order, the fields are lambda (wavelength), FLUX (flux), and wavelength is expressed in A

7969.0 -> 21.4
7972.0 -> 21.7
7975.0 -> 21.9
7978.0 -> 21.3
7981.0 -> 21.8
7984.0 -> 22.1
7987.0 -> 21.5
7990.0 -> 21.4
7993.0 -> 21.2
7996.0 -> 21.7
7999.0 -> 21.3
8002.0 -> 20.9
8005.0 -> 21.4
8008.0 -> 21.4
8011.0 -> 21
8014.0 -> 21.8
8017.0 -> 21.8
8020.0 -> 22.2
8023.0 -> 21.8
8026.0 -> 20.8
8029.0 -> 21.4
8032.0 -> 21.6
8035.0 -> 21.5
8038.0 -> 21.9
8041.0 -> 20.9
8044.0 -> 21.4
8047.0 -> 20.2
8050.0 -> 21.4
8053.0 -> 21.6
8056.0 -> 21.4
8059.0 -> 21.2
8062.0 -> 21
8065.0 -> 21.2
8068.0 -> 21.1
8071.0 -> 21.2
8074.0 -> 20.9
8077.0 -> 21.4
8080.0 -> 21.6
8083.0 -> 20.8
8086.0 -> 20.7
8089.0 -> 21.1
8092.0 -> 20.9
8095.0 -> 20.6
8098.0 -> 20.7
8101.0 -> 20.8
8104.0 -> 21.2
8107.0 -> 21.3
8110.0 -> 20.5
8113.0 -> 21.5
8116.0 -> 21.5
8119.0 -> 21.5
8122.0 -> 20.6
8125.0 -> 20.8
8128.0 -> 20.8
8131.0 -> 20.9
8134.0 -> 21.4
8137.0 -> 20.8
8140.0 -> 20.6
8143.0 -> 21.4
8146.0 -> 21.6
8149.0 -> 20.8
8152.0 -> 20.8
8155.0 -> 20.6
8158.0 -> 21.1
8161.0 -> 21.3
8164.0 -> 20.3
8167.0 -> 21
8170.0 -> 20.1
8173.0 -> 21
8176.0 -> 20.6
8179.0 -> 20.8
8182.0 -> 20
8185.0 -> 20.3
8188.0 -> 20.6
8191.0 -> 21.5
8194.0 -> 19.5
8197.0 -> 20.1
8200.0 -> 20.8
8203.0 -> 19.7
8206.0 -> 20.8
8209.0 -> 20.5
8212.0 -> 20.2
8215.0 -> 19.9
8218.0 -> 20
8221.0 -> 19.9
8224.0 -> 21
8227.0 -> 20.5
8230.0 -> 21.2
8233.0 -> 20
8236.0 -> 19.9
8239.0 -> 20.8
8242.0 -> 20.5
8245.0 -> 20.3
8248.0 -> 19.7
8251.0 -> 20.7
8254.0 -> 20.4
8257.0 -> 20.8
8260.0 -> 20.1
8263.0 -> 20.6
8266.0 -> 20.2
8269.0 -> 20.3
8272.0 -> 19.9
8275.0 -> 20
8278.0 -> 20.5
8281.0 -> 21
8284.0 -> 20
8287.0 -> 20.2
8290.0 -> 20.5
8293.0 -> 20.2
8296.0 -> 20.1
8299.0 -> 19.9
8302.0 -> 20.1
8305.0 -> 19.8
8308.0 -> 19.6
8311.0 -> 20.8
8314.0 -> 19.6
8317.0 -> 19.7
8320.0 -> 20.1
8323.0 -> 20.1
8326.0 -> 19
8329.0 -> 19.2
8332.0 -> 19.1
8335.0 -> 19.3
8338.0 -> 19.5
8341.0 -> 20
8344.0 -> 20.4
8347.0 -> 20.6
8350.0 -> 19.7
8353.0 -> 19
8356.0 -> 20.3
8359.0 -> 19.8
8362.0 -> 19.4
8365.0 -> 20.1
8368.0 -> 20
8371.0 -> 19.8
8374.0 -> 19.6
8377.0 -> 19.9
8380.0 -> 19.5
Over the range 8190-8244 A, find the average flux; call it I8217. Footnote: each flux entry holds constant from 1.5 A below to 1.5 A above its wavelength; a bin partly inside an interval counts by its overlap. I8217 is 20.4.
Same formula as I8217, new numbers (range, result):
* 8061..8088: 21.1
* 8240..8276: 20.3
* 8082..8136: 21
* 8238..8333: 20.1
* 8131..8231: 20.6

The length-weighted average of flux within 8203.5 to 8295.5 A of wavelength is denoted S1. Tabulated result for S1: 20.3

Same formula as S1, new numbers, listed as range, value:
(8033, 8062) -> 21.3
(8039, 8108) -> 21.1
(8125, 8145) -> 21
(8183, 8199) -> 20.4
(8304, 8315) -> 20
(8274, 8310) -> 20.2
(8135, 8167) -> 20.9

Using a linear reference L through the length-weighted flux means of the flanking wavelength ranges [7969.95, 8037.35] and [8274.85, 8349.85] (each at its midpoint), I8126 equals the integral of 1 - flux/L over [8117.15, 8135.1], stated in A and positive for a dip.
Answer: -0.1 A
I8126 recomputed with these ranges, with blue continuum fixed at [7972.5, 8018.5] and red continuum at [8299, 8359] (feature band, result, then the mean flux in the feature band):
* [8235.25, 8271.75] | -0.3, 20.4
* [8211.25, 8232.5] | 0.0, 20.4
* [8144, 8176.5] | -0.3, 20.9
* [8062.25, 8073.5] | 0.0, 21.1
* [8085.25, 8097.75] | 0.1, 20.8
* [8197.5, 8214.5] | 0.1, 20.4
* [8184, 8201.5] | 0.0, 20.5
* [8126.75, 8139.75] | -0.1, 20.9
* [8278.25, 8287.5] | -0.2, 20.4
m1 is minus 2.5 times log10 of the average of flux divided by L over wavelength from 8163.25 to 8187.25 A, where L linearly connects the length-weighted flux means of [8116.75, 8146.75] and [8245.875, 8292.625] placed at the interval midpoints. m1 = 0.02 mag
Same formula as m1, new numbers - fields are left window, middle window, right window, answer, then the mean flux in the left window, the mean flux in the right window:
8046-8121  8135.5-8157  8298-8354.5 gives -0.01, 21.1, 19.8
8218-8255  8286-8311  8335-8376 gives 0.00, 20.4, 19.8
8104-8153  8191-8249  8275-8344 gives 0.01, 21.1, 19.9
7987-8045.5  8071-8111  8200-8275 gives 0.00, 21.4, 20.3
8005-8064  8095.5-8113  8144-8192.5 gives 0.01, 21.4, 20.8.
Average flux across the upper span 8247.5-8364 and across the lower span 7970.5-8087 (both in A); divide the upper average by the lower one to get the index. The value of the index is 0.94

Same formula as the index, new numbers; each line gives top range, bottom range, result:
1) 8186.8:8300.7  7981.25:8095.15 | 0.95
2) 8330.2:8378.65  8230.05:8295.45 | 0.97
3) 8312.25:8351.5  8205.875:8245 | 0.97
